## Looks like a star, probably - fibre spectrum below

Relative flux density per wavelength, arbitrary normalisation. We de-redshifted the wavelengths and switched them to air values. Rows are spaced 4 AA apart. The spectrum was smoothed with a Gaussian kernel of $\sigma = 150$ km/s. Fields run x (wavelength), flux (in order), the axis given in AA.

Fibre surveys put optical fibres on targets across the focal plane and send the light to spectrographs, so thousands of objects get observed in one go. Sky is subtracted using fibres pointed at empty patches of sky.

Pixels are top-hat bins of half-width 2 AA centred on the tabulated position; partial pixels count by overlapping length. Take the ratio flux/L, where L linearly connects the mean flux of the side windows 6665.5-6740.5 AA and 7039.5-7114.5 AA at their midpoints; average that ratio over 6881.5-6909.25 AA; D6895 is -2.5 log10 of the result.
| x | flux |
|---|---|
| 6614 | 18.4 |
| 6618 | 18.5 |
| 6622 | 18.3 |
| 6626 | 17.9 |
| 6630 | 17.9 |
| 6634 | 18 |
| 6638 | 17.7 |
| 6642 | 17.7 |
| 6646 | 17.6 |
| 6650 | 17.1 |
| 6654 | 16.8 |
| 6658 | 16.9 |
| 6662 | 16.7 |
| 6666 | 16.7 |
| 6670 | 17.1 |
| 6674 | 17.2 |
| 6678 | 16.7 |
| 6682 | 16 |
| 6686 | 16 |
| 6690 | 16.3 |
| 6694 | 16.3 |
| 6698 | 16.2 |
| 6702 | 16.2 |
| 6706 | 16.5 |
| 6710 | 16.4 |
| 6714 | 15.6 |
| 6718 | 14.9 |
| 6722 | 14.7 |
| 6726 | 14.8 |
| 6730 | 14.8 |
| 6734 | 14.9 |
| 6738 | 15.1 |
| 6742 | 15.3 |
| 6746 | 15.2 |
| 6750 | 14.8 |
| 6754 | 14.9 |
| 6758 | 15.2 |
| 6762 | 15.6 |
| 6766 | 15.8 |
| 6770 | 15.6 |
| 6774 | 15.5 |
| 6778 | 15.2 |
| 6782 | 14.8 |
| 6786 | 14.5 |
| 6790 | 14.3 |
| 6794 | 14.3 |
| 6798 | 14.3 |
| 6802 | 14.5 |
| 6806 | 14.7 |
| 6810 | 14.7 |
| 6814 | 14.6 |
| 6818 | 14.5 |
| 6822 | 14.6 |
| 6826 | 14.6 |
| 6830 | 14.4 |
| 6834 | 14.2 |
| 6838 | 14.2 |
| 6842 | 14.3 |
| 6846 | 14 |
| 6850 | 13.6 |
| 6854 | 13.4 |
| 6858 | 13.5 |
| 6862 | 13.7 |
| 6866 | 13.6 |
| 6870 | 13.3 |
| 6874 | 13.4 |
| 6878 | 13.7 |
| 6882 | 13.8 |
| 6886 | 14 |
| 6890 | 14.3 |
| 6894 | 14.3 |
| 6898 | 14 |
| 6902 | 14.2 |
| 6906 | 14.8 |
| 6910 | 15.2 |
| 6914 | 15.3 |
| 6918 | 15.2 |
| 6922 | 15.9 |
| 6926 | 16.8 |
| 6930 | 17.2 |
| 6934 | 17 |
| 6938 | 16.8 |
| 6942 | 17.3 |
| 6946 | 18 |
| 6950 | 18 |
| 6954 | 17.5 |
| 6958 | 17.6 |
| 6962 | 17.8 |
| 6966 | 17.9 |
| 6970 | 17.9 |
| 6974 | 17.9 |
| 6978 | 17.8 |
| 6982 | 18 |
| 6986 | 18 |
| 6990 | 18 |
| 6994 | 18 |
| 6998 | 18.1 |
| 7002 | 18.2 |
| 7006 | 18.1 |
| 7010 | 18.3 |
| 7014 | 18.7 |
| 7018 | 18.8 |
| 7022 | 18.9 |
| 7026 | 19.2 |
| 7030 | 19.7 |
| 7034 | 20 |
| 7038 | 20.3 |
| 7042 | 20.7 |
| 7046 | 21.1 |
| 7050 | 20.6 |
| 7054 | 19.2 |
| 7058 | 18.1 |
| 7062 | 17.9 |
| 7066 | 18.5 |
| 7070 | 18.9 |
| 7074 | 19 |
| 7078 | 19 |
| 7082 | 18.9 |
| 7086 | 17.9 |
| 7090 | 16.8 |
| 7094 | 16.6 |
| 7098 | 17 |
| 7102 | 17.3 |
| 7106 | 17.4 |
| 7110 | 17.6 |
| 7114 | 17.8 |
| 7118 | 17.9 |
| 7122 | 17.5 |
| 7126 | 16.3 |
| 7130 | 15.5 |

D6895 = 0.20 mag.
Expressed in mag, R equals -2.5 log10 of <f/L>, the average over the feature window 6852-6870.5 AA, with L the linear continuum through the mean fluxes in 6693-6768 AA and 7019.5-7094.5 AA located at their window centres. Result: 0.24 mag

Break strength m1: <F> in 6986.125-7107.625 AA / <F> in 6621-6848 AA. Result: 1.2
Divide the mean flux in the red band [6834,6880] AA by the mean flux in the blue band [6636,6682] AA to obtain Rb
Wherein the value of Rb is 0.8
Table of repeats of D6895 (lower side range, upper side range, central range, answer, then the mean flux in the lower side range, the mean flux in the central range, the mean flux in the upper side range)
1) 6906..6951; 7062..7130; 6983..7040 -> -0.10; 16.5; 18.7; 17.7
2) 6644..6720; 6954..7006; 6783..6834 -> 0.18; 16.5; 14.5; 17.9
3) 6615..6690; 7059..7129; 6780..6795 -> 0.20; 17.3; 14.5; 17.8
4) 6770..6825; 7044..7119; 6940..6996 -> -0.06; 14.7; 17.8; 18.3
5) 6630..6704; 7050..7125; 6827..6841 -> 0.21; 16.9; 14.3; 18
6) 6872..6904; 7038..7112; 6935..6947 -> -0.14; 14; 17.3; 18.5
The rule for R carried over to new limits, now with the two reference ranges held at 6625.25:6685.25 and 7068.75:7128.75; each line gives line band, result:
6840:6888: 0.26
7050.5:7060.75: -0.07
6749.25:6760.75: 0.15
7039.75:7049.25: -0.18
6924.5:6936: 0.03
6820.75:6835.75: 0.20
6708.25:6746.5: 0.14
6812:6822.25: 0.19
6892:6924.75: 0.17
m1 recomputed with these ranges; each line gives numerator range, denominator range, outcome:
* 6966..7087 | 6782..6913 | 1.32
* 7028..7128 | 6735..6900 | 1.28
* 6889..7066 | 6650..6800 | 1.13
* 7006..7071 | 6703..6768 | 1.26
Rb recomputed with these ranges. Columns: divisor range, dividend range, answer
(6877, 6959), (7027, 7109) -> 1.19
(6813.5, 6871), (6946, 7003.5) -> 1.28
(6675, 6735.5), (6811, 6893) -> 0.89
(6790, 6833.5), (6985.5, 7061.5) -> 1.31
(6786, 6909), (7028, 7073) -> 1.38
